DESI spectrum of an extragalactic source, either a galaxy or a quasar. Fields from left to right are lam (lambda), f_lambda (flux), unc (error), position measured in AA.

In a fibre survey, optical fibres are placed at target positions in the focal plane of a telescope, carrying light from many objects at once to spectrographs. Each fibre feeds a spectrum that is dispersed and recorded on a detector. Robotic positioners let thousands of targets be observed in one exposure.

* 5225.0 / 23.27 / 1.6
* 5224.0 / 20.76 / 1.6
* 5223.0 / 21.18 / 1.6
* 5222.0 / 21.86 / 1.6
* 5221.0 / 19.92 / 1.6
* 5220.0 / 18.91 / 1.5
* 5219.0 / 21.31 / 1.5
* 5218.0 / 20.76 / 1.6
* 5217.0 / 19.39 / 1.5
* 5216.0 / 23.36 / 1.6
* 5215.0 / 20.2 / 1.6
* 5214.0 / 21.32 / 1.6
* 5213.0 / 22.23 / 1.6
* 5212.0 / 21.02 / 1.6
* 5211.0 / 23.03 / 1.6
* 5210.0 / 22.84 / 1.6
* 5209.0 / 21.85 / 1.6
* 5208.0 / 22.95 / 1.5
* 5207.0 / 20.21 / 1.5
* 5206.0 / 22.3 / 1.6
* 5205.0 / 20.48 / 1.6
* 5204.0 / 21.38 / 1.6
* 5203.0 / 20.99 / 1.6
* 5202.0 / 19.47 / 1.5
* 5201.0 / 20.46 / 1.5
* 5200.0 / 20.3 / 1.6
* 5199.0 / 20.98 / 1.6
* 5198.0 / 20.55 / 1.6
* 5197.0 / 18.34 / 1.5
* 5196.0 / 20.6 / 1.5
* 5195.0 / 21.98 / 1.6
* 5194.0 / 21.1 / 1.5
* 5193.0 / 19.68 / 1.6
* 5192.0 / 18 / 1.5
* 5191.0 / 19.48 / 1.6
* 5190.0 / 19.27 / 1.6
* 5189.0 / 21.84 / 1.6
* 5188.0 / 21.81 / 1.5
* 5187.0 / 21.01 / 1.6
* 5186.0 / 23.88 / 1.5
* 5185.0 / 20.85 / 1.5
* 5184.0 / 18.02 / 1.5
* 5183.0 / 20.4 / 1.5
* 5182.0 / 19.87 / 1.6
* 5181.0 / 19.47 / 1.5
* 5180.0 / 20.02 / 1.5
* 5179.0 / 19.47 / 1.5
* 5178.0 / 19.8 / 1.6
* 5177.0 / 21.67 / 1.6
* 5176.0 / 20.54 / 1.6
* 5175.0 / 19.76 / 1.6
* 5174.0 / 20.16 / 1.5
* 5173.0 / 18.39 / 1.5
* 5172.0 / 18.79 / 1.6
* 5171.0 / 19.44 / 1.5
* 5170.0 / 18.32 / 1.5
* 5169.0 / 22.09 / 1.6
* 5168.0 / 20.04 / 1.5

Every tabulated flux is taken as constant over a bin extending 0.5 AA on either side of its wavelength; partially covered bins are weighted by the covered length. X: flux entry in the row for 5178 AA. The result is 19.8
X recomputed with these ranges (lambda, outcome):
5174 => 20.16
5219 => 21.31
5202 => 19.47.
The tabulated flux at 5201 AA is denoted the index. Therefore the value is 20.46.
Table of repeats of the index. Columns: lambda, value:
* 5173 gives 18.39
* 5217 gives 19.39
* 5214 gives 21.32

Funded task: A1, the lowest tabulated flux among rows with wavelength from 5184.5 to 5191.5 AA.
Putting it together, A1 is 19.27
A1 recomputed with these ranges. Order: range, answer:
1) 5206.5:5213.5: 20.21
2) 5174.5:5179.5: 19.47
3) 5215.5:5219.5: 19.39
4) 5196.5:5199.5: 18.34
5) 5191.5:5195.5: 18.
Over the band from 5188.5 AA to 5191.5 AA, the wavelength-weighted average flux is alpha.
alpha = 20.2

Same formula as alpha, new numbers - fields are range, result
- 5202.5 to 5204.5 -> 21.2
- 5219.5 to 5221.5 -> 19.4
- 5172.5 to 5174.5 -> 19.3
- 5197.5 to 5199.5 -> 20.8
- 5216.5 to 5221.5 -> 20.1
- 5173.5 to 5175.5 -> 20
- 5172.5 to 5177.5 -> 20.1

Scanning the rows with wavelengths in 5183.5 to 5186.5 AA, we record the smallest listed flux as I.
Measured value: 18.02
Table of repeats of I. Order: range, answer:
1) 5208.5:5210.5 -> 21.85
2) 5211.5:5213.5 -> 21.02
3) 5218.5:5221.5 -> 18.91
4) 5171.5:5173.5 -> 18.39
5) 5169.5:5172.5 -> 18.32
